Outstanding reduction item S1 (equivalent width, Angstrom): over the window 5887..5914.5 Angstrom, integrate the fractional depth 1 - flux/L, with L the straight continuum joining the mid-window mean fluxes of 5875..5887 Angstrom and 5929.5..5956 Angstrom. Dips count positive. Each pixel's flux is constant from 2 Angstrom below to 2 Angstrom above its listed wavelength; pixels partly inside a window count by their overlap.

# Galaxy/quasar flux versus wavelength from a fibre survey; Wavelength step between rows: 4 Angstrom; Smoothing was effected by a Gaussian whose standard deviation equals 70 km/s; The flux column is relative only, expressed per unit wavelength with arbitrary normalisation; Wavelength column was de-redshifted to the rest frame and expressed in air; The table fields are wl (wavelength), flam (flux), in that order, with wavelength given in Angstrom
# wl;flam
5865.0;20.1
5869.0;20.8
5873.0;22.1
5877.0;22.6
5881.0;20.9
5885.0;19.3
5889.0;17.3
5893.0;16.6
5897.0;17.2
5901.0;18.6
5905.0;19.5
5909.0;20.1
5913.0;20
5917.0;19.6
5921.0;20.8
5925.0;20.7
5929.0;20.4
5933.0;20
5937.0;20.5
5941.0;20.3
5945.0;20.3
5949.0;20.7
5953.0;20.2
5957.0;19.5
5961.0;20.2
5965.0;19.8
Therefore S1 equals 3.03 Angstrom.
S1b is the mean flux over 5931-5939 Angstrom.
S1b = 20.2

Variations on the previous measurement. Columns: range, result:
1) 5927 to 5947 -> 20.3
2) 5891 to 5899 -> 16.9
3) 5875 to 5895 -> 19.3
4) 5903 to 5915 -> 19.9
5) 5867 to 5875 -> 21.5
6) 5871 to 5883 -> 21.9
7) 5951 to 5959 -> 19.9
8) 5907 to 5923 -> 20.1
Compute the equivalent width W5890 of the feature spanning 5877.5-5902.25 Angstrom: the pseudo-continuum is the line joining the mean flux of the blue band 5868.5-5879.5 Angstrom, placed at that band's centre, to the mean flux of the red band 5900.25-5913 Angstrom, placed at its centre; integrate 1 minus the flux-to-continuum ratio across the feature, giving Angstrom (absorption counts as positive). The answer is 2.7 Angstrom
